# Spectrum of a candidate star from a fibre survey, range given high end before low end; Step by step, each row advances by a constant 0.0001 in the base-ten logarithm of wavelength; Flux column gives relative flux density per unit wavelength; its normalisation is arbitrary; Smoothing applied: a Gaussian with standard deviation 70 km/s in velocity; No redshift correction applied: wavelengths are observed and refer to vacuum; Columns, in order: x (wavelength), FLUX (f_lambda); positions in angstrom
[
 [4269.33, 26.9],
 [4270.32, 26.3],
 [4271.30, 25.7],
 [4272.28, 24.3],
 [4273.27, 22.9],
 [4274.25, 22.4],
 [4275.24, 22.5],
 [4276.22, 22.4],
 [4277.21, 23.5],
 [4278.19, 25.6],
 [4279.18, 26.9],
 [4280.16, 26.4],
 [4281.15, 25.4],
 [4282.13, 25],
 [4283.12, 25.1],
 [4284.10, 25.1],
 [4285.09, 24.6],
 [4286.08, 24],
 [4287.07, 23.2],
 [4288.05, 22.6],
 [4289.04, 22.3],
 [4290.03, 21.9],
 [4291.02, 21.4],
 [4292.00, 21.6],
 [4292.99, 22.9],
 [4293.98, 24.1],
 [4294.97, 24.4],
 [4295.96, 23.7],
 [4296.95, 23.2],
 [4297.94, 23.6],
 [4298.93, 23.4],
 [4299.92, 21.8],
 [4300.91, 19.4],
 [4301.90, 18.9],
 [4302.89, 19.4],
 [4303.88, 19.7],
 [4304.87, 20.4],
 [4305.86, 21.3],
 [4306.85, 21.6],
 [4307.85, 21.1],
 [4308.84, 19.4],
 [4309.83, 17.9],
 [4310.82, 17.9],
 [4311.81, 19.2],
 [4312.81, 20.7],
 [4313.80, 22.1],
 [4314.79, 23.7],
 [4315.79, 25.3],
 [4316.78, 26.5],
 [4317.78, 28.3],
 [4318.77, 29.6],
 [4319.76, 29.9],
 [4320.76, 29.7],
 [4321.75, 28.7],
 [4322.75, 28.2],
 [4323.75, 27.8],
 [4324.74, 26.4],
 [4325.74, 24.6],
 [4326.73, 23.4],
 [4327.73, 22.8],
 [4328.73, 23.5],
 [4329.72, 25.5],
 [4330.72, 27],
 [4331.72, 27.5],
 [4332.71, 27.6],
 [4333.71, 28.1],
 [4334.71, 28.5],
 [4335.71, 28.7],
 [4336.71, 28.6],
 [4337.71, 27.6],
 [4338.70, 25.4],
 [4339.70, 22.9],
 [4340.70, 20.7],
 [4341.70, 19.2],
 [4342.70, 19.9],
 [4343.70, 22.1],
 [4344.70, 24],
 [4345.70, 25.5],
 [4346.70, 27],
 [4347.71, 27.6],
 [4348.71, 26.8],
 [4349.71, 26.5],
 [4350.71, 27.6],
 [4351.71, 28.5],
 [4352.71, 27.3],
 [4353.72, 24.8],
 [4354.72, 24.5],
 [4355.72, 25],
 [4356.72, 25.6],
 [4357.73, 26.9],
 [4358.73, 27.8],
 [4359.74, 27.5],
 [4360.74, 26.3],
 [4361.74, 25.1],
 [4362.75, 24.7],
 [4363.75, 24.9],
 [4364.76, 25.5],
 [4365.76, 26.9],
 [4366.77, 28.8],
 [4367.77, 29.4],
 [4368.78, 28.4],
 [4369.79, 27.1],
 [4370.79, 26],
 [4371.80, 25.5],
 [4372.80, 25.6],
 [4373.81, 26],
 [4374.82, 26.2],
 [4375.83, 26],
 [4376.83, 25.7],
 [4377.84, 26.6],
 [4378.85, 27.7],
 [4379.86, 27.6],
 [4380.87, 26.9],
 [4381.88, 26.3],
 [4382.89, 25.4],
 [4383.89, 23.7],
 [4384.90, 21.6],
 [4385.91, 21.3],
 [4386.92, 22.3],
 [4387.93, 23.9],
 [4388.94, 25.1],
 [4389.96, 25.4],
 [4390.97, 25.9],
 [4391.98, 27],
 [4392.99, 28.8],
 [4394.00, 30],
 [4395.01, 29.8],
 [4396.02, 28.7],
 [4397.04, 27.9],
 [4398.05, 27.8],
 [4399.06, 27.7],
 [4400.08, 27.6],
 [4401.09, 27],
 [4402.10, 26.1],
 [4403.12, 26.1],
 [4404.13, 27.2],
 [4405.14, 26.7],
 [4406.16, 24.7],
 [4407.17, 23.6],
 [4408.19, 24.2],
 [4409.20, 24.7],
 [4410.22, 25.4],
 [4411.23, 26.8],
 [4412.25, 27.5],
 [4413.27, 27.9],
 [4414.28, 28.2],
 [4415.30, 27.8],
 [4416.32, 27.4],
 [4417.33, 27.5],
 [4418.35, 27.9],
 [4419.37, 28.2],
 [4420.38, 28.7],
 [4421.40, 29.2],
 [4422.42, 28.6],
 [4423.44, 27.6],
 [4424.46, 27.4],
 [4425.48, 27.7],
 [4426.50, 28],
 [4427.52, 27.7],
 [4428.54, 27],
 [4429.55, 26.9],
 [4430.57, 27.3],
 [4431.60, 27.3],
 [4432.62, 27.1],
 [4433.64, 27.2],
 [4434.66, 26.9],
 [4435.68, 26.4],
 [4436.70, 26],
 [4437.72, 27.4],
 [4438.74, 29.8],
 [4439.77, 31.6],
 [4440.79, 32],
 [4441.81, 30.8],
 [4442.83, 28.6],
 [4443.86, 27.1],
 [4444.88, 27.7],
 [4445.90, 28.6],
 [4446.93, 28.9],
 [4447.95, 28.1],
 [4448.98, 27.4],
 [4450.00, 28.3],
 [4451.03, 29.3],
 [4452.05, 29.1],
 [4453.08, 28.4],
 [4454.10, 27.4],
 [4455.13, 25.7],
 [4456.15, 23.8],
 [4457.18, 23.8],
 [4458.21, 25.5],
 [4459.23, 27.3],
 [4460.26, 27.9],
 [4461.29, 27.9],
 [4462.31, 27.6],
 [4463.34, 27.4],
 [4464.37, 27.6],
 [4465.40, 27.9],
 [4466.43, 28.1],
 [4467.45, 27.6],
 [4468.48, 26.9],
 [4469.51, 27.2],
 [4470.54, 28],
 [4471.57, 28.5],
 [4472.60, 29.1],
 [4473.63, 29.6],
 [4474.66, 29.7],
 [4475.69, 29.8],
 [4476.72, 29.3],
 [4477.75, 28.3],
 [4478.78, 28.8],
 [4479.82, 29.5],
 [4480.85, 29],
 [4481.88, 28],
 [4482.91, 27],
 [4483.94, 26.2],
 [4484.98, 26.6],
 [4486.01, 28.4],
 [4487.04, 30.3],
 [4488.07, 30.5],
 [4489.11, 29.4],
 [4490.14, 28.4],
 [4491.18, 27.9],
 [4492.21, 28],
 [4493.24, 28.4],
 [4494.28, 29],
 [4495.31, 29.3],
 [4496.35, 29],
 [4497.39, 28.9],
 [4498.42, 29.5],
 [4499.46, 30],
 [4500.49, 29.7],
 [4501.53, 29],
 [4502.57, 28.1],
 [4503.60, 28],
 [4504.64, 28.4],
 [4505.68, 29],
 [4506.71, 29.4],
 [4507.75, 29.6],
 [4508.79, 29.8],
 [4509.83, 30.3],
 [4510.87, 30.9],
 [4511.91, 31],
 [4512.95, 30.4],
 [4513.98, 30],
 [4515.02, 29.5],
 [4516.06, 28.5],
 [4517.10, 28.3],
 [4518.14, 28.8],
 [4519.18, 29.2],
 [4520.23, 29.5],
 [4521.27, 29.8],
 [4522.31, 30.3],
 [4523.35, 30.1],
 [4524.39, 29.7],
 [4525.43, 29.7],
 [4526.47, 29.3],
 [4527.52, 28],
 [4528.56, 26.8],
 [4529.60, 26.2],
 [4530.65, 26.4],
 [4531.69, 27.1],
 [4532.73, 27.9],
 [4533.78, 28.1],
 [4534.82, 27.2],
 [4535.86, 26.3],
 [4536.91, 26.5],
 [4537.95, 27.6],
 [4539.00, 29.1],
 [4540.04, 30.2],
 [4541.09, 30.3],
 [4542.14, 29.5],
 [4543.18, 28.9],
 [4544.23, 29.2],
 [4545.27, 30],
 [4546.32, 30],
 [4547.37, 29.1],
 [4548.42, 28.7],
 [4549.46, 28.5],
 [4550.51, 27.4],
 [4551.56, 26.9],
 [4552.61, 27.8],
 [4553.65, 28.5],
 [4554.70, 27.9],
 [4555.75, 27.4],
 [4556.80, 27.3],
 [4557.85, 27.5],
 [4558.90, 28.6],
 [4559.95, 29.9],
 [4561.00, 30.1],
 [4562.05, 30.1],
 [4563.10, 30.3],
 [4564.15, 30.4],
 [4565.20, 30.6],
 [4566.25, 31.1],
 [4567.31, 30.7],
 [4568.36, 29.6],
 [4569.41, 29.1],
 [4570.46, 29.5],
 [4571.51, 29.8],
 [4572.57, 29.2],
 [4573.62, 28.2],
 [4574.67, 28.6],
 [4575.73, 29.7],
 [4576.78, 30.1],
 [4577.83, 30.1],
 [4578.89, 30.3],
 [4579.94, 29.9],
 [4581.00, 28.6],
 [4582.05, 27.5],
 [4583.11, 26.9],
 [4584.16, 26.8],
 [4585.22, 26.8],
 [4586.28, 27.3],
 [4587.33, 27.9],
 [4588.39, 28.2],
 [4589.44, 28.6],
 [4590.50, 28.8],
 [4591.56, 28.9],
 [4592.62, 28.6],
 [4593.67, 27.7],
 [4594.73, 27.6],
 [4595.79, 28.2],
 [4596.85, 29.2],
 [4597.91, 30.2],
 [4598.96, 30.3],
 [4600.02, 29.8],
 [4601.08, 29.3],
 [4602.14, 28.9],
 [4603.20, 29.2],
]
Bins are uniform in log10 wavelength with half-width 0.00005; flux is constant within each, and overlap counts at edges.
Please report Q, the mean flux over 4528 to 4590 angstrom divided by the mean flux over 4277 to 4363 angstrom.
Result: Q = 1.2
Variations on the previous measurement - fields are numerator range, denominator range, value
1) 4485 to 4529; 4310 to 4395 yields 1.13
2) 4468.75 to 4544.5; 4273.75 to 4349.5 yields 1.20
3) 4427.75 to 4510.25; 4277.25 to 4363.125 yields 1.15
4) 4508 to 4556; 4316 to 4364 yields 1.10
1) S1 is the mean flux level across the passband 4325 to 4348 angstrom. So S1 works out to 25.1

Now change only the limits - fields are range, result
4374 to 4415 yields 26.2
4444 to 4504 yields 28.2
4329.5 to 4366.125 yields 25.8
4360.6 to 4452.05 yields 27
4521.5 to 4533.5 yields 28.3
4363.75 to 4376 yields 26.7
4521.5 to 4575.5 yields 28.8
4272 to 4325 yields 23.5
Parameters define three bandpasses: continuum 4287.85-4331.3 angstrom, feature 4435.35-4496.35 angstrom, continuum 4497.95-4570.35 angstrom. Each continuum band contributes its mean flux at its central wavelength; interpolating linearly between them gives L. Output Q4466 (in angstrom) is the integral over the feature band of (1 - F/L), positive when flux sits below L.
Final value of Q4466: -2.08 angstrom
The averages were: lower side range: 23.4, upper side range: 29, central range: 28.2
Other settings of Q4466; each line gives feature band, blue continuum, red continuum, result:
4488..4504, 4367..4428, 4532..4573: -0.47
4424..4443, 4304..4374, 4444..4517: -0.45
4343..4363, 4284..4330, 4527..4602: -1.43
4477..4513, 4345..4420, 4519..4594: -1.33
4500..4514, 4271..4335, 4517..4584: -0.78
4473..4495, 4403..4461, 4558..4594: -0.51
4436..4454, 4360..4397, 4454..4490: -0.86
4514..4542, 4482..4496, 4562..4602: 0.16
